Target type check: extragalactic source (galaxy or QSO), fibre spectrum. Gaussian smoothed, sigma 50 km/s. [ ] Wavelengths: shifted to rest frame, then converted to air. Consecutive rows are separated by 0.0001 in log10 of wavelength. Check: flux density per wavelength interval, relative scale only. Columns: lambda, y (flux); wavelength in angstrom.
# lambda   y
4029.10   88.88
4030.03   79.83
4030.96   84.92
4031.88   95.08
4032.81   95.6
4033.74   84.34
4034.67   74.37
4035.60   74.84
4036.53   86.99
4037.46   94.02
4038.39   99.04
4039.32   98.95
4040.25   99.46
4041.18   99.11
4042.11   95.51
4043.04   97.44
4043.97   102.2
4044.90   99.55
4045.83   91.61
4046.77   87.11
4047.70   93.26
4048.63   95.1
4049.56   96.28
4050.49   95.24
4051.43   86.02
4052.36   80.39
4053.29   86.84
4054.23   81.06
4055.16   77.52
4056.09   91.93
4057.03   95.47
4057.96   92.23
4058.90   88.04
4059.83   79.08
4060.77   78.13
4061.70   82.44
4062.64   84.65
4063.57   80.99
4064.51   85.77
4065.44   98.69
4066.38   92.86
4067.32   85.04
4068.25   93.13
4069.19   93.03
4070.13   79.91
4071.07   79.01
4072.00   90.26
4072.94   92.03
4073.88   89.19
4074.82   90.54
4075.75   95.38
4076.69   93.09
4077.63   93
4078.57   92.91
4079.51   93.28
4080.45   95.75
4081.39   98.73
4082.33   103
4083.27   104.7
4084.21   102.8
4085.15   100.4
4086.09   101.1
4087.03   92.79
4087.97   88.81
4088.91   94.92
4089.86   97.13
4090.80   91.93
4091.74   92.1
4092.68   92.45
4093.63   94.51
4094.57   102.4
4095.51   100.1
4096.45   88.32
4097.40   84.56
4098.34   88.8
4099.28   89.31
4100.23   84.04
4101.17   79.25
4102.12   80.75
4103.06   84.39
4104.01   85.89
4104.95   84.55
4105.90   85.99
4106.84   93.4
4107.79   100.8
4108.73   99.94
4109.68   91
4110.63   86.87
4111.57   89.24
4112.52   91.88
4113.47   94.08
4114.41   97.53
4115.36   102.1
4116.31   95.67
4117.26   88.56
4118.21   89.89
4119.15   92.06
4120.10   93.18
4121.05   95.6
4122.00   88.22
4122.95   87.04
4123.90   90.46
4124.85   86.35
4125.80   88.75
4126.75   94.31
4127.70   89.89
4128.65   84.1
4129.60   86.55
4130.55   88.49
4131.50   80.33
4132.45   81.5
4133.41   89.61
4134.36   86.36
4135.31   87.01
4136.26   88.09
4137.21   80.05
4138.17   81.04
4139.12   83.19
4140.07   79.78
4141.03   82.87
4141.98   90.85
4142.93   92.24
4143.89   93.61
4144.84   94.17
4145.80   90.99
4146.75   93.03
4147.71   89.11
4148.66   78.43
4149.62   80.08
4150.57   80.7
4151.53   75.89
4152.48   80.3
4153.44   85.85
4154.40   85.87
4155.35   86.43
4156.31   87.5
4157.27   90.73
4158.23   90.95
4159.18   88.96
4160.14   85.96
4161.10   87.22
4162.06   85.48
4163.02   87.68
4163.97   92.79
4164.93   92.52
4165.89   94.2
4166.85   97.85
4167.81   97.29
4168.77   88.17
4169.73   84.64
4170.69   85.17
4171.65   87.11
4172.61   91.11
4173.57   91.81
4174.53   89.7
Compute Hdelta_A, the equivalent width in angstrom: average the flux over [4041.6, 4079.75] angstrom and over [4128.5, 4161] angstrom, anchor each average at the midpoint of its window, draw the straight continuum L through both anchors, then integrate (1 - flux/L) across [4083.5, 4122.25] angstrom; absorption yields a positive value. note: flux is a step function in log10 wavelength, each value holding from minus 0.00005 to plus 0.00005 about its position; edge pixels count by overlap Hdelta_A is -2.0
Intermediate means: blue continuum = 89.6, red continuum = 85.9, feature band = 92.2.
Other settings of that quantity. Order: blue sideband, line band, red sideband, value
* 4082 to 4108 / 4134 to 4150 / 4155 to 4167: 0.68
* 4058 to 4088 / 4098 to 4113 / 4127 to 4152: 0.01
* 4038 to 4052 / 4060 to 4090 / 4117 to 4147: 0.37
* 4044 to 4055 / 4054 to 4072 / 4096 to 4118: 0.76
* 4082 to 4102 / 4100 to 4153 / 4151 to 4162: 0.86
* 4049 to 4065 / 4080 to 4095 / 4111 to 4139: -1.65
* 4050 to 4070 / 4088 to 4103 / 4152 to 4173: -0.49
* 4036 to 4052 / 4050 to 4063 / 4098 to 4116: 1.15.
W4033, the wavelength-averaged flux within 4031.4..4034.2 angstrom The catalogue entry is 91.8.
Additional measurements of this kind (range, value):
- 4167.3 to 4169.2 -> 92.9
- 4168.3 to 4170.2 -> 86.4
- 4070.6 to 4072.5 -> 84.9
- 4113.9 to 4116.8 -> 98.3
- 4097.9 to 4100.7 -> 87.4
